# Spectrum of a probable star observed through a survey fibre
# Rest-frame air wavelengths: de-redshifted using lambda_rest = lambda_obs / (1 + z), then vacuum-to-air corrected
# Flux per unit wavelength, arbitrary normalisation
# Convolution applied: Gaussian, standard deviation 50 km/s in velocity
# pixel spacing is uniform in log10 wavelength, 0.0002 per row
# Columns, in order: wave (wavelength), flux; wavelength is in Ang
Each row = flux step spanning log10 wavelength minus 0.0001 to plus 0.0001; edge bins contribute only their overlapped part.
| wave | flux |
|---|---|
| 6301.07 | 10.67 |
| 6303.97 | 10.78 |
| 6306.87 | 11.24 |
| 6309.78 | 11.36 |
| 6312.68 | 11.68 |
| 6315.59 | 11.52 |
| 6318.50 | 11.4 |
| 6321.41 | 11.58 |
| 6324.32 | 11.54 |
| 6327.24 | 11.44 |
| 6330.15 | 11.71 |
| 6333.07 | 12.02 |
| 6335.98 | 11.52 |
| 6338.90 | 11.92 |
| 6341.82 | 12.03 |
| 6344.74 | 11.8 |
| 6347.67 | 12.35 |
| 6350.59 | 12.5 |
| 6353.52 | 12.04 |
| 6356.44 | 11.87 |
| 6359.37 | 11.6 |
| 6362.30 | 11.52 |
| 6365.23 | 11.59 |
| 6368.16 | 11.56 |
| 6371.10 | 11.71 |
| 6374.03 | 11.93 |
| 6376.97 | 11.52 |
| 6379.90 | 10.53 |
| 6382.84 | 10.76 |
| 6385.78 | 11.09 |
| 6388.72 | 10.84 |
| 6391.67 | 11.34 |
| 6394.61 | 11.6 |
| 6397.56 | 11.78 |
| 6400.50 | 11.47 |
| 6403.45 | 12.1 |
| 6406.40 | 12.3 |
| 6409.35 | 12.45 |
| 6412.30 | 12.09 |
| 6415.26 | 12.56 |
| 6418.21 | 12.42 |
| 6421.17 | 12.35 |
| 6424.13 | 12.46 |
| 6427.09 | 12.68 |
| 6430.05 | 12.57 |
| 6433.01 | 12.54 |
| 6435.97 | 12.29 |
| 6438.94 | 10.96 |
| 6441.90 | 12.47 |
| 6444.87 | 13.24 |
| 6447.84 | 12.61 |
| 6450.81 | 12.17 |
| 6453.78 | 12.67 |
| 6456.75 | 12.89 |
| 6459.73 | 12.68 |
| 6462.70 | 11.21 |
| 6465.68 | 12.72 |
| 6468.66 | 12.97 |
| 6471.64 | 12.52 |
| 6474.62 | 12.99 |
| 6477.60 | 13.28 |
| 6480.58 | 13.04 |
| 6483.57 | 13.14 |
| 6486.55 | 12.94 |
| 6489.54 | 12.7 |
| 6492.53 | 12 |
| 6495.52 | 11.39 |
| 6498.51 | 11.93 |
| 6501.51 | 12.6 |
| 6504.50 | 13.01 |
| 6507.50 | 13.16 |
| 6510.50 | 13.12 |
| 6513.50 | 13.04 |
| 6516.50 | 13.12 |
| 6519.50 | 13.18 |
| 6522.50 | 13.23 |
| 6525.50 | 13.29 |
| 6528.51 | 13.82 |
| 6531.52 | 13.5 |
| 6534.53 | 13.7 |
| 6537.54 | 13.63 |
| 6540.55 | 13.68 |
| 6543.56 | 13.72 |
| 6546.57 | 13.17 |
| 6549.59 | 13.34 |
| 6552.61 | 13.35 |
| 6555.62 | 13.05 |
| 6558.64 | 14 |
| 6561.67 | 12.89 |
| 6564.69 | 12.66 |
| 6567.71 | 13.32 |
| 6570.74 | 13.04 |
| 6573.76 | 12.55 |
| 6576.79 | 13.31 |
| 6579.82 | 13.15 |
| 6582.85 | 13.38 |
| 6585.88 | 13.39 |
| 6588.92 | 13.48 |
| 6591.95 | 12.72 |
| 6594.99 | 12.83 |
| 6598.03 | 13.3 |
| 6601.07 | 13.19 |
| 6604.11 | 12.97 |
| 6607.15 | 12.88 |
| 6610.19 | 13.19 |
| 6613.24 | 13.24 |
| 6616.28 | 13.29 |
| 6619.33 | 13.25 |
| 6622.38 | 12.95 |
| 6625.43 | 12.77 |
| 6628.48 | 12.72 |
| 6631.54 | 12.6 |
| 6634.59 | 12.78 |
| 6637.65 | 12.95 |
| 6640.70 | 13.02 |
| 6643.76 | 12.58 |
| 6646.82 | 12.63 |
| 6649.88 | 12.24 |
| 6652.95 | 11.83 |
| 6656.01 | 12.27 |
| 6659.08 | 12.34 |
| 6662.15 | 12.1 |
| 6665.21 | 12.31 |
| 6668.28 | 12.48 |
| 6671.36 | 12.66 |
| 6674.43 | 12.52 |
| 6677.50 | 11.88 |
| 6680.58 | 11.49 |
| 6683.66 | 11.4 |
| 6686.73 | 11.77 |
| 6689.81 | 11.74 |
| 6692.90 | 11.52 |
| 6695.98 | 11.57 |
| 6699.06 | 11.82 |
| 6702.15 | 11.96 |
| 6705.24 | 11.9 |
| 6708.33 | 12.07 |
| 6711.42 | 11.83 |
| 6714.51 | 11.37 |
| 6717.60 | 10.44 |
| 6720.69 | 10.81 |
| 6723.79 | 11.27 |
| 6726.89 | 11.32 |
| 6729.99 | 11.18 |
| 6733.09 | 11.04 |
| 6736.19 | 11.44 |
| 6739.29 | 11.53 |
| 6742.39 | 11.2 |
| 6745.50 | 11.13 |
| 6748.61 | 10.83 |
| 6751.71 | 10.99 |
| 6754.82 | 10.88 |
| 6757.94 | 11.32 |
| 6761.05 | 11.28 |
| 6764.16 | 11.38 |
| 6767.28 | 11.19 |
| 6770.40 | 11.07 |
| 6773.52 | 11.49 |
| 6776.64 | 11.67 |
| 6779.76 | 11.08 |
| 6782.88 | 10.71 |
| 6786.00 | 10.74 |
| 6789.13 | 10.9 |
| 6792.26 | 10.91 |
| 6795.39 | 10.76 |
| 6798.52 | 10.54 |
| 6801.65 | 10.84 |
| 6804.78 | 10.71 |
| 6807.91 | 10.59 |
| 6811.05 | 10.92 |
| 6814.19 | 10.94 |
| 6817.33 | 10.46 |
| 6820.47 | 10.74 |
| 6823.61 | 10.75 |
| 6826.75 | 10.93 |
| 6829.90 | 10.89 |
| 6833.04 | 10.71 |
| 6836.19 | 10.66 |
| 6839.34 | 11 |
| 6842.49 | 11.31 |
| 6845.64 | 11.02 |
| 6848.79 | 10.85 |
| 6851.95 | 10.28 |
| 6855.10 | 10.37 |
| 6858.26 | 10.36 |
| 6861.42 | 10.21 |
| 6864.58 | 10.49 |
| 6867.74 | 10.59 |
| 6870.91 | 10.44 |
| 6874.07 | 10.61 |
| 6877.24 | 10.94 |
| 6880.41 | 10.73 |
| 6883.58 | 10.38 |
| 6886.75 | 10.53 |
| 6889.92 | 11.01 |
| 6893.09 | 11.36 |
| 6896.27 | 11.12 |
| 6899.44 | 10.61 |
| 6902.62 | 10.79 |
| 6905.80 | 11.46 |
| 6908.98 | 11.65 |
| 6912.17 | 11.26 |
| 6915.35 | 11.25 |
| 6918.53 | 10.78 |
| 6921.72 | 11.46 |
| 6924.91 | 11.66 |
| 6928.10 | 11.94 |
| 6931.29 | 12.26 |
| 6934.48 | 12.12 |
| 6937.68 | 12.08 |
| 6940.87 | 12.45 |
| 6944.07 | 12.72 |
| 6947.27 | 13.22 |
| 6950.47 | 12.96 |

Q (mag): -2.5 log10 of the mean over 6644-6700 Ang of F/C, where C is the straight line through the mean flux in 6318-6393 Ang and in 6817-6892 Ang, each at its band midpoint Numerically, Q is -0.096 mag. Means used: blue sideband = 11.6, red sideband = 10.7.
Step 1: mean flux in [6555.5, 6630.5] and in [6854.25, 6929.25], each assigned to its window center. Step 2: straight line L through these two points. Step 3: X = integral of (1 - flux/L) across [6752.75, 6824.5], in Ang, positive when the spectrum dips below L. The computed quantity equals 4.4 Ang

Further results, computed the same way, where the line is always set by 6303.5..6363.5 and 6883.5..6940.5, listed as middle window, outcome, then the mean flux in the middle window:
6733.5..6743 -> 0.1 Ang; 11.4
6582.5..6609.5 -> -3.7 Ang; 13.1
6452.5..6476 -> -1.9 Ang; 12.6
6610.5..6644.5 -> -4.1 Ang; 12.9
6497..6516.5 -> -2.1 Ang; 12.8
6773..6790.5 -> 0.6 Ang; 11.1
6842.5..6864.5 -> 1.6 Ang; 10.6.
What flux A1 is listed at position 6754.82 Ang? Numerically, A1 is 10.88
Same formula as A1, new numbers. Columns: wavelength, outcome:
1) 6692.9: 11.52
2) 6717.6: 10.44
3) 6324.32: 11.54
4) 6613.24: 13.24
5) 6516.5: 13.12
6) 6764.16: 11.38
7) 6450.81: 12.17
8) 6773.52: 11.49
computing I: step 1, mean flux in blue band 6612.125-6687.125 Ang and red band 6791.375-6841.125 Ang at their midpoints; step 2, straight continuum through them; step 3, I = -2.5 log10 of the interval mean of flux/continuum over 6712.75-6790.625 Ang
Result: 0.029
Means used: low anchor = 12.5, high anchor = 10.8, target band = 11.1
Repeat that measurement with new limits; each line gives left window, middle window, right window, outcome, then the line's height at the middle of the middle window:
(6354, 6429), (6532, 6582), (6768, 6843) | -0.16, 11.4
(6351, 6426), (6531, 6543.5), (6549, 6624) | -0.07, 12.8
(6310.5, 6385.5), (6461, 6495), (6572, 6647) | -0.03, 12.3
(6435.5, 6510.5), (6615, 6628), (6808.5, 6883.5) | -0.11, 11.8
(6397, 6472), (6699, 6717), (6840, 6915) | -0.03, 11.4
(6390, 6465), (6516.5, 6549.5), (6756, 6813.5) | -0.14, 11.9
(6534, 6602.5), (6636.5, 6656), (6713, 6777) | -0.02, 12.3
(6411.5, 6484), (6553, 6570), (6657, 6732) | -0.09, 12.2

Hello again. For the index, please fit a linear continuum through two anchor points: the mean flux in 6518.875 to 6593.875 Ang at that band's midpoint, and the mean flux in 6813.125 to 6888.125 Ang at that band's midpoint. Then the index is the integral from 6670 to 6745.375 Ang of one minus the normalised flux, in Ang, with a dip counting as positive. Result 2.47 Ang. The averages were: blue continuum 13.3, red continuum 10.7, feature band 11.6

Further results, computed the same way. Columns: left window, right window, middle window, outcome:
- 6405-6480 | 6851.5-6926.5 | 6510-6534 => -2.2 Ang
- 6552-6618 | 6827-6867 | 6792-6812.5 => 0.7 Ang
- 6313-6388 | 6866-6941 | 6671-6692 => -0.9 Ang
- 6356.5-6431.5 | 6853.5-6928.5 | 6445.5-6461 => -1.3 Ang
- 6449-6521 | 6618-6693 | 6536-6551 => -1.1 Ang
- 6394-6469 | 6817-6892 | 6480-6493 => -0.8 Ang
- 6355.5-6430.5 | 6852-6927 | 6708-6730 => -0.1 Ang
